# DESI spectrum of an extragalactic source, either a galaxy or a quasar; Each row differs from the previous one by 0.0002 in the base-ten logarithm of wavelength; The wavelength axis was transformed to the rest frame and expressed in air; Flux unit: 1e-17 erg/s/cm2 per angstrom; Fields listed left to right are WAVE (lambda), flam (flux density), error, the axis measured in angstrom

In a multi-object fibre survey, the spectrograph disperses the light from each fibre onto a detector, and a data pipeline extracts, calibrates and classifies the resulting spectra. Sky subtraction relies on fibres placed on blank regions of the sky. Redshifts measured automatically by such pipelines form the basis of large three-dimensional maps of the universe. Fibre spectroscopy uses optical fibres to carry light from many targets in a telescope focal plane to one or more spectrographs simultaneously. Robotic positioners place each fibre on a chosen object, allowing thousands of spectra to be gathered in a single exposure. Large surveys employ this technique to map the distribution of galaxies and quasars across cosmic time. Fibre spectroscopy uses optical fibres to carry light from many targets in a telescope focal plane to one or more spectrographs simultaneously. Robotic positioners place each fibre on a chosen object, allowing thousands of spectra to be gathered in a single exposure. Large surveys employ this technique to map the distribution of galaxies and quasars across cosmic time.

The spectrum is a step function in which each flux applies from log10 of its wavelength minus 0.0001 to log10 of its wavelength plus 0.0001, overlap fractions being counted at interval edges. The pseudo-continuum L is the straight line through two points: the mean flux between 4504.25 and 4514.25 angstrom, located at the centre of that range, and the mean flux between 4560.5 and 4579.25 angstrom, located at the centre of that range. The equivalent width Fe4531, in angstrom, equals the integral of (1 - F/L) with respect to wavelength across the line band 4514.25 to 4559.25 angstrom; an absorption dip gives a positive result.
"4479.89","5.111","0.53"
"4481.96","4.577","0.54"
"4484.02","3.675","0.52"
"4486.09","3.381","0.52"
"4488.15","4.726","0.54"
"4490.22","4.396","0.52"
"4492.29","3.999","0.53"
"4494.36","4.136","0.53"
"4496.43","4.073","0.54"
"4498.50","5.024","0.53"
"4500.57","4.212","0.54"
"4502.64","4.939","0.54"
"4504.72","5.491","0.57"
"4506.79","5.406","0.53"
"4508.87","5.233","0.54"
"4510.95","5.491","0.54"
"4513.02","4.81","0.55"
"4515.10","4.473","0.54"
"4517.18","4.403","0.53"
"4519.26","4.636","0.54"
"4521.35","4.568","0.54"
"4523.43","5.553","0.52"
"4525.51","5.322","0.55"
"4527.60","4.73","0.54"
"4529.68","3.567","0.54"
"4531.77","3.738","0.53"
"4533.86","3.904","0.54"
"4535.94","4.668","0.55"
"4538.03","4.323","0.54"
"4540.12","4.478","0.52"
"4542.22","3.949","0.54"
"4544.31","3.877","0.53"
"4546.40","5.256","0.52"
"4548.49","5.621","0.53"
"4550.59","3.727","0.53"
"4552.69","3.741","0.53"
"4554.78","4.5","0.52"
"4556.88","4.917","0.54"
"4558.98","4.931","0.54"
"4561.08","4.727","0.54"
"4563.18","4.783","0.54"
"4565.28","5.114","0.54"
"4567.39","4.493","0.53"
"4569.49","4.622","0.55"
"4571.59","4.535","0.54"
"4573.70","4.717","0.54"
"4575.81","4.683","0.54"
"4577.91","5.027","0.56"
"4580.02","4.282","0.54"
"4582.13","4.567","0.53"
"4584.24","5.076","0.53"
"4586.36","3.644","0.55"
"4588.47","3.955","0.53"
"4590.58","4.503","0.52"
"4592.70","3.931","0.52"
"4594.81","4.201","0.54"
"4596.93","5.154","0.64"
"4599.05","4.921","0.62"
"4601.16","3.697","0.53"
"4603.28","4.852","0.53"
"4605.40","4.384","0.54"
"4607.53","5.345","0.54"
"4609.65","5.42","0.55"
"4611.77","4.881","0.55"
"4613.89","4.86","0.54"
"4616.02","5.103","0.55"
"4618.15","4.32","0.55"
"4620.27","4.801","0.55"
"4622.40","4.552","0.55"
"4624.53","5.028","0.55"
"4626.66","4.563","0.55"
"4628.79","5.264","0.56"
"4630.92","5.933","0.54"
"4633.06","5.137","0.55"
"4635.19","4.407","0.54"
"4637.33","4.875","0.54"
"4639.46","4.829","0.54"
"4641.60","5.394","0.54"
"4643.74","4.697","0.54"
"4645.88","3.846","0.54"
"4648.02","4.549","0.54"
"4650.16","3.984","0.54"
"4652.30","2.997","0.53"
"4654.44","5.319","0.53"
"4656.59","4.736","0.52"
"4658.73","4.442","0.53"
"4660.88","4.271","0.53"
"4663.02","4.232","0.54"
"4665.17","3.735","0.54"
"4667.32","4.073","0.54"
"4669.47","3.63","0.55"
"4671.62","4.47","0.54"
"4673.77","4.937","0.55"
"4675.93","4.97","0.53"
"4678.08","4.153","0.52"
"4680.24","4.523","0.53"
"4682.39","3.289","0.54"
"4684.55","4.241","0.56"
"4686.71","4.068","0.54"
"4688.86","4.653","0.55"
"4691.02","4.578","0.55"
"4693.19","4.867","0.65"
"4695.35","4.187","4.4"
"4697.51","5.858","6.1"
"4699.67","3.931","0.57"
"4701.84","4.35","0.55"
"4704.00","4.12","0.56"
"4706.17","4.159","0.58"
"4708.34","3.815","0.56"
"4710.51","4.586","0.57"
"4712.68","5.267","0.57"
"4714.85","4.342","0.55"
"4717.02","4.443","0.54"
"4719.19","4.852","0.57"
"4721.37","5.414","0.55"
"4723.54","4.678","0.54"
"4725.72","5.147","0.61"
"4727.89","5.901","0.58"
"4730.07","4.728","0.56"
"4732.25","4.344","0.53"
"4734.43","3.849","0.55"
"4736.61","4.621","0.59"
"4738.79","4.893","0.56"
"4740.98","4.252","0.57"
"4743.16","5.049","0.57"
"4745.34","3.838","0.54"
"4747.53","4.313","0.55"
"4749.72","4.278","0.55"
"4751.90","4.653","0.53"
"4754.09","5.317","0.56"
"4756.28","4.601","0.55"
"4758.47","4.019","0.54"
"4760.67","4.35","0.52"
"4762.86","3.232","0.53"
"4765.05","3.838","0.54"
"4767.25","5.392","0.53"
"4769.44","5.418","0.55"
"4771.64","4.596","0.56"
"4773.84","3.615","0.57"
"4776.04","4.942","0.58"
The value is 4.8 angstrom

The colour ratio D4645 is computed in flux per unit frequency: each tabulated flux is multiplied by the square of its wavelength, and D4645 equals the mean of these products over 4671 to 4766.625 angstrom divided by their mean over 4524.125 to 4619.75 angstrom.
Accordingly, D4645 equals 1.05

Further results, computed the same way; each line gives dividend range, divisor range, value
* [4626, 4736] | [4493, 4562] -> 1.05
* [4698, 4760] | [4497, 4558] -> 1.08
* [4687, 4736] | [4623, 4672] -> 1.05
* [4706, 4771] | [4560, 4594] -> 1.08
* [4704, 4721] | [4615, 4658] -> 0.99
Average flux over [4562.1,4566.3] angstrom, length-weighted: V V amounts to 4.95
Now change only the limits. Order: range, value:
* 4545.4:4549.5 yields 5.44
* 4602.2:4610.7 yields 4.99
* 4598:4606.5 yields 4.47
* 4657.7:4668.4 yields 4.15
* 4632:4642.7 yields 4.93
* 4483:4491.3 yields 4.04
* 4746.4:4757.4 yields 4.63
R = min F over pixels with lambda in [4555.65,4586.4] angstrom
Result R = 3.644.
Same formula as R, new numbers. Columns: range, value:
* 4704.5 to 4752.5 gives 3.815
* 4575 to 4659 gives 2.997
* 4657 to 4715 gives 3.289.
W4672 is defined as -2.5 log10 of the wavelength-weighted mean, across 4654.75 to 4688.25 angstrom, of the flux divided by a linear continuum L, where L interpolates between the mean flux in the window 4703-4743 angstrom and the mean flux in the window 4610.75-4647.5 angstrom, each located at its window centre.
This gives 0.11 mag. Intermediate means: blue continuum 4.85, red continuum 4.64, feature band 4.28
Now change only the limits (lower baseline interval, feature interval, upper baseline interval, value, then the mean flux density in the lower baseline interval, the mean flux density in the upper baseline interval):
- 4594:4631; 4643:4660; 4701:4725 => 0.10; 4.83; 4.56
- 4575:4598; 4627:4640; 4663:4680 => -0.16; 4.45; 4.29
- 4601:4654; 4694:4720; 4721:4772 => 0.04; 4.73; 4.6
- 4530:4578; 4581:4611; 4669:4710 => -0.02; 4.51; 4.37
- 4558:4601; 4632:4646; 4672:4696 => -0.07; 4.57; 4.41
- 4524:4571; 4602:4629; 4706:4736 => -0.06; 4.51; 4.7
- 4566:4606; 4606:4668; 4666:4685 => -0.08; 4.49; 4.25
